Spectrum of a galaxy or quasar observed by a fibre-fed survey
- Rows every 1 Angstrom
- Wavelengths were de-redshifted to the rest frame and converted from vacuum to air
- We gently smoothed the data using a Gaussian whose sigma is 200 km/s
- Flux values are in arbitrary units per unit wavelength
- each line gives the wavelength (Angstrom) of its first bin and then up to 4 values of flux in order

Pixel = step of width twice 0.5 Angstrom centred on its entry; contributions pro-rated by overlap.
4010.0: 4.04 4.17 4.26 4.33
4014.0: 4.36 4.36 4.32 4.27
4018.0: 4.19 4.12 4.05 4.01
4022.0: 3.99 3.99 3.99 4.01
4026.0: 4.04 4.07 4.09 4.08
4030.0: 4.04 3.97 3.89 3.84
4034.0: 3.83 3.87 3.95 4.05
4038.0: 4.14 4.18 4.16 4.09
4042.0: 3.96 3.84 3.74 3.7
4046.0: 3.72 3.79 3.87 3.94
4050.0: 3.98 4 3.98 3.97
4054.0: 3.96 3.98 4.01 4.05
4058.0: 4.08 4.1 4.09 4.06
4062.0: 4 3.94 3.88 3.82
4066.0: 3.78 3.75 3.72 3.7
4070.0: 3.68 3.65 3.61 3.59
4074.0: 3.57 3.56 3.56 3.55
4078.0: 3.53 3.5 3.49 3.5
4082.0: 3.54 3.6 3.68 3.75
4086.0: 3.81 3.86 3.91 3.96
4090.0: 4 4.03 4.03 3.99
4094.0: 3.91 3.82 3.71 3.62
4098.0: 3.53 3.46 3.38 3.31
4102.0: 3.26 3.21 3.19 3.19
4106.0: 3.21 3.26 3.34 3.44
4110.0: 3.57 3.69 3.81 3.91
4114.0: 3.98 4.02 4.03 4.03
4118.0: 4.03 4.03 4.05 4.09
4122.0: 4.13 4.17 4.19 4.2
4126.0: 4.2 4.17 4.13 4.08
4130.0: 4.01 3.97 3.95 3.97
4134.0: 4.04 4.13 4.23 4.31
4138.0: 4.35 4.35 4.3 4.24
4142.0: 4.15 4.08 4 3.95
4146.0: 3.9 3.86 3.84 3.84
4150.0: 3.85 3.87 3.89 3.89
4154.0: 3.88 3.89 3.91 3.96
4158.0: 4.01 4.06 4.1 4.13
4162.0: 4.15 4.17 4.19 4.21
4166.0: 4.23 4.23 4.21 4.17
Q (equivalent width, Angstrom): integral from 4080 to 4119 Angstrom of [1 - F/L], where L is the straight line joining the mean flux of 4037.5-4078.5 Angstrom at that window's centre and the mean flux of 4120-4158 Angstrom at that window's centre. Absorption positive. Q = 2.8 Angstrom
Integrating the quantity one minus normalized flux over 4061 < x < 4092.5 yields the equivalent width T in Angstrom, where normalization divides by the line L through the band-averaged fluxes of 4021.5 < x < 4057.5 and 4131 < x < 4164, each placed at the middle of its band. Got 2.0 Angstrom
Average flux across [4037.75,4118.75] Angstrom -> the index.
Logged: 3.76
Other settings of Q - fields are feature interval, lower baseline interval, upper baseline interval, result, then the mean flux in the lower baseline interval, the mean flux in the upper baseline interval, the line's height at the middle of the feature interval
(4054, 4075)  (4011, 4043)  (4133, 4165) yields 1.14 Angstrom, 4.08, 4.05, 4.07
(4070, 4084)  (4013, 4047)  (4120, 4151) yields 1.68 Angstrom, 4.03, 4.09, 4.05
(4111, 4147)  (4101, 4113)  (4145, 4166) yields -4.13 Angstrom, 3.4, 3.99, 3.66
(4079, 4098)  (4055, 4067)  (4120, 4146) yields 1.22 Angstrom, 3.97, 4.13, 4.03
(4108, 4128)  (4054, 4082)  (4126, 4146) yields 0.28 Angstrom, 3.77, 4.12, 4.03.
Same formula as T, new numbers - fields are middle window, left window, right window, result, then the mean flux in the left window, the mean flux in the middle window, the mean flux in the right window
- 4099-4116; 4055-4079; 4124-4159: 1.86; 3.79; 3.5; 4.04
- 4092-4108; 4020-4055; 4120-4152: 2.19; 3.96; 3.48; 4.08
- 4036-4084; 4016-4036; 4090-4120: 0.54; 4.02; 3.83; 3.67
